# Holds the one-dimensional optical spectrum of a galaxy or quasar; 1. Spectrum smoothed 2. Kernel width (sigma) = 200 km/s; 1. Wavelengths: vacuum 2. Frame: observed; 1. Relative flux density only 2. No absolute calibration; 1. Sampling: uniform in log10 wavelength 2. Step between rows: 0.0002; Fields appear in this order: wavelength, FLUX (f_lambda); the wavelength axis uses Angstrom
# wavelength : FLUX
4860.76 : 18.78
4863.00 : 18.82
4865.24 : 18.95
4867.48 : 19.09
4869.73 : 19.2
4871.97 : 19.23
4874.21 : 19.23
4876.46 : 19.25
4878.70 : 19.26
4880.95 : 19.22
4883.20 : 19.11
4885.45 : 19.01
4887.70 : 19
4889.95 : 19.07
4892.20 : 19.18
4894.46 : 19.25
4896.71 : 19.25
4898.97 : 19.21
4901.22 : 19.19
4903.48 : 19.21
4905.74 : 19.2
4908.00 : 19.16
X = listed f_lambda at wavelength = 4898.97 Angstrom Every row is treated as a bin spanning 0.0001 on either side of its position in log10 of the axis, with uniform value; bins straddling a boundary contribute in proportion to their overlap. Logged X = 19.21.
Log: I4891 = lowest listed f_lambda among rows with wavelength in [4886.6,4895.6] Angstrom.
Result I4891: 19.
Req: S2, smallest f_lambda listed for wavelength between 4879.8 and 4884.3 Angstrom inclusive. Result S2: 19.11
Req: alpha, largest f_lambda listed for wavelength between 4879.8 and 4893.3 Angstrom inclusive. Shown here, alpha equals 19.22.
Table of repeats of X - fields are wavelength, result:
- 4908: 19.16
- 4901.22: 19.19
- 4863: 18.82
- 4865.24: 18.95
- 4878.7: 19.26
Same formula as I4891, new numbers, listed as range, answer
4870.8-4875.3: 19.23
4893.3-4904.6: 19.19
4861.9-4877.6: 18.82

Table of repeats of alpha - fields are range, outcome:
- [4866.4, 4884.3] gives 19.26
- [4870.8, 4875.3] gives 19.23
